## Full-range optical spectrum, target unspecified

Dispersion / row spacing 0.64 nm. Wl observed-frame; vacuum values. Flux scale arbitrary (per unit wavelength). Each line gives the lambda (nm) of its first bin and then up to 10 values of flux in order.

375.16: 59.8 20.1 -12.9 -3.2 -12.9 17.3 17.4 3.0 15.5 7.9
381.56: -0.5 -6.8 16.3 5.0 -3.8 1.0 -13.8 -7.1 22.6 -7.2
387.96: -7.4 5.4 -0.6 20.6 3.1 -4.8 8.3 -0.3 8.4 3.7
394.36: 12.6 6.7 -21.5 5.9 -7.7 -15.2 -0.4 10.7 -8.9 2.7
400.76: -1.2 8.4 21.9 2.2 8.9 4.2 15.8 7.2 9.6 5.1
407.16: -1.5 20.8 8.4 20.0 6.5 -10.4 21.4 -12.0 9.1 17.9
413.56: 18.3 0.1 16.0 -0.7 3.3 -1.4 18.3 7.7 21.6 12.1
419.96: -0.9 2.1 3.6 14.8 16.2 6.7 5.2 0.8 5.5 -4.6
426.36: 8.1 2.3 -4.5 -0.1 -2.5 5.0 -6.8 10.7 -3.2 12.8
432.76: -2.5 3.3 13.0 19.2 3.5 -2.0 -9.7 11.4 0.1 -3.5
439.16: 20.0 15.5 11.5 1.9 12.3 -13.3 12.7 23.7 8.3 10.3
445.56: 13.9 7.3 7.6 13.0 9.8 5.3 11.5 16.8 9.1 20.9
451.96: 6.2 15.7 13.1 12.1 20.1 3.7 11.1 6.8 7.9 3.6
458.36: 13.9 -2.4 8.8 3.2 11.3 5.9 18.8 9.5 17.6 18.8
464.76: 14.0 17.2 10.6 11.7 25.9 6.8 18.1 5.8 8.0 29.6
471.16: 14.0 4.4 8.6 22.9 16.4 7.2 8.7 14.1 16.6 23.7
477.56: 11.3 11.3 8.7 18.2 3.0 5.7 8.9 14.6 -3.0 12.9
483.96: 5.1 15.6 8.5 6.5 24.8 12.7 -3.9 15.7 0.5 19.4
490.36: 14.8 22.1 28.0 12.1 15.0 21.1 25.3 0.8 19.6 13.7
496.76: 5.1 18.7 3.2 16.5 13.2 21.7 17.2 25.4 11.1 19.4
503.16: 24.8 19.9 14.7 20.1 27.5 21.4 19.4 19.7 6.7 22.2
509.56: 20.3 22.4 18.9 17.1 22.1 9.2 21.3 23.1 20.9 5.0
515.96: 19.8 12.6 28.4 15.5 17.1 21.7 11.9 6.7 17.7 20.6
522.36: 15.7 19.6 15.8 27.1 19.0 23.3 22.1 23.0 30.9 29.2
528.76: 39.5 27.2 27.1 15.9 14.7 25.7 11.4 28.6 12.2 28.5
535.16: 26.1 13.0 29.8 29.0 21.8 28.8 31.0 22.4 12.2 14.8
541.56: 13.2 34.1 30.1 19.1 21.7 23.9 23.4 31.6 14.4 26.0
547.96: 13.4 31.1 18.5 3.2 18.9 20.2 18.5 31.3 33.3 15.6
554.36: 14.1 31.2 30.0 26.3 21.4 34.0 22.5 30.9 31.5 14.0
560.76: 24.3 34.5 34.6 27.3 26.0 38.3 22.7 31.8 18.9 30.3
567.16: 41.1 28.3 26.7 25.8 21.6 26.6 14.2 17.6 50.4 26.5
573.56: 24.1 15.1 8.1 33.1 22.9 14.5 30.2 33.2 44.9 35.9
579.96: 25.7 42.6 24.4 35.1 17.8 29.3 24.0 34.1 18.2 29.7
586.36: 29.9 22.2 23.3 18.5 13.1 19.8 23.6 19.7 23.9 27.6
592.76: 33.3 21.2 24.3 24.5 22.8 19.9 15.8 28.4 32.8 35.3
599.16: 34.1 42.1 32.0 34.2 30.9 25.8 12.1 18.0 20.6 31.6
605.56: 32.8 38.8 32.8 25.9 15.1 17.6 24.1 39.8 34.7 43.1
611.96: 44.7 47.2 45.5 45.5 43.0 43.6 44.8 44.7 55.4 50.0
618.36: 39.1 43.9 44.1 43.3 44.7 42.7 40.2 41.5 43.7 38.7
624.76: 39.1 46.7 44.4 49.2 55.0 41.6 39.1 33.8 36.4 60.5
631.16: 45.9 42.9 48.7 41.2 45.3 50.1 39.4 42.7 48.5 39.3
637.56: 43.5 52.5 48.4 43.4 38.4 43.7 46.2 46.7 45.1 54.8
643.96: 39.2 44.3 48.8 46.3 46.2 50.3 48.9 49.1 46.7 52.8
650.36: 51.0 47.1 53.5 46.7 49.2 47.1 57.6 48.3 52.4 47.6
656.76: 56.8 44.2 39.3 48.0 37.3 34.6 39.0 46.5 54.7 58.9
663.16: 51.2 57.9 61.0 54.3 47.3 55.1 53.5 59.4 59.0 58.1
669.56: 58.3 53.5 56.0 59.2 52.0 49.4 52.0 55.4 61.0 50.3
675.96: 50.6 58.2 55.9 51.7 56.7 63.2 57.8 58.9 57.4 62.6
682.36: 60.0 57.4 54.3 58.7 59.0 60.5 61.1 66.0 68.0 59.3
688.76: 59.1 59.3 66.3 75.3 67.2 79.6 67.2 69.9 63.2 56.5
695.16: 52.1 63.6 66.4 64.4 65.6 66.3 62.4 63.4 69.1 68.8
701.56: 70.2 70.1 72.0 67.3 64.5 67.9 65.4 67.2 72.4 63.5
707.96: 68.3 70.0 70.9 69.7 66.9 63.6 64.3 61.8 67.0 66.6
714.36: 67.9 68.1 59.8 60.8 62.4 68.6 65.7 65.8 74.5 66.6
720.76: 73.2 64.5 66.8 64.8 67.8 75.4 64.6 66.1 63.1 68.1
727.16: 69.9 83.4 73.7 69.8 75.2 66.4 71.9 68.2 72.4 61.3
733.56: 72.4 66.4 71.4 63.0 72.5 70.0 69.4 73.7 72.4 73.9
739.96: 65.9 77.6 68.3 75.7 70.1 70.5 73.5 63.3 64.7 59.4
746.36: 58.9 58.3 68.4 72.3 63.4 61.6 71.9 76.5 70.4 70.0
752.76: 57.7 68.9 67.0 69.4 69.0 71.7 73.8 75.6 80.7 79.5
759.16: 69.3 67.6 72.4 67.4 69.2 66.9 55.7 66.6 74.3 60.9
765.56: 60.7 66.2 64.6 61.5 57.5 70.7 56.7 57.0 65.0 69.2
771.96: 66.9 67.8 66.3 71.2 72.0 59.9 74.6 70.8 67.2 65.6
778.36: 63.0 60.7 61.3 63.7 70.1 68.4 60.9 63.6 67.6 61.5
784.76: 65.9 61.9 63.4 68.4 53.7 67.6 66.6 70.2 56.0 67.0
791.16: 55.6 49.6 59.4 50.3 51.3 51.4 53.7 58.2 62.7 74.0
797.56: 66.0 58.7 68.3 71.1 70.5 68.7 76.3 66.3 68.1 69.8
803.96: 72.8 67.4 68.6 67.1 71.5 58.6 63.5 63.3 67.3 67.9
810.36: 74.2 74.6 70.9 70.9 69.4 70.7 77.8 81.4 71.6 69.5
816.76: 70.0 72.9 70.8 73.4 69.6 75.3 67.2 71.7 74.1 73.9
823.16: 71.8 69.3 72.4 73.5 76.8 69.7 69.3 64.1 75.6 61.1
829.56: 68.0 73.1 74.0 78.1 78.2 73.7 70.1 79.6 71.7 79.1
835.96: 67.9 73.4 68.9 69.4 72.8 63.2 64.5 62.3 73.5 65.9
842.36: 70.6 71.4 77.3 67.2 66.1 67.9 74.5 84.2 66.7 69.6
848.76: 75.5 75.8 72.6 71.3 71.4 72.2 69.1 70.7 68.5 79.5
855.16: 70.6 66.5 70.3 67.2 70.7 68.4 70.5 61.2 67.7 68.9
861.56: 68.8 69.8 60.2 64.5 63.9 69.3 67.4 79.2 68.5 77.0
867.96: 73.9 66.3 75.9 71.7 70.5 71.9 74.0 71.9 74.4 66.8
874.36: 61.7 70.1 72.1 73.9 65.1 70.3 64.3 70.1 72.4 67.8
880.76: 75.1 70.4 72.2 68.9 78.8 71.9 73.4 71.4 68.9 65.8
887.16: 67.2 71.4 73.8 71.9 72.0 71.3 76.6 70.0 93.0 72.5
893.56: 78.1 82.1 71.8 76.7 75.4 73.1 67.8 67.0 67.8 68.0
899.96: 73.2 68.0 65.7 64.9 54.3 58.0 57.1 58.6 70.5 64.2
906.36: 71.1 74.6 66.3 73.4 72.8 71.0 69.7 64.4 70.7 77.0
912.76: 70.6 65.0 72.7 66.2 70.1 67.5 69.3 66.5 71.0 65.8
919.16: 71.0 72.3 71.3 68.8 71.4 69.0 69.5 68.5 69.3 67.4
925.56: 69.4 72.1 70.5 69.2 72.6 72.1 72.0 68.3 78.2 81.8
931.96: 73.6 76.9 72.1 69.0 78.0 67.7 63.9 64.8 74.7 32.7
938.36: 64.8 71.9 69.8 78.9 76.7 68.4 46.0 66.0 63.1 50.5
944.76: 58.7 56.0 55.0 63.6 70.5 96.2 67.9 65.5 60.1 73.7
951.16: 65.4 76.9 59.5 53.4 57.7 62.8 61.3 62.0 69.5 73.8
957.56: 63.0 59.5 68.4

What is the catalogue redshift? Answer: 0.53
